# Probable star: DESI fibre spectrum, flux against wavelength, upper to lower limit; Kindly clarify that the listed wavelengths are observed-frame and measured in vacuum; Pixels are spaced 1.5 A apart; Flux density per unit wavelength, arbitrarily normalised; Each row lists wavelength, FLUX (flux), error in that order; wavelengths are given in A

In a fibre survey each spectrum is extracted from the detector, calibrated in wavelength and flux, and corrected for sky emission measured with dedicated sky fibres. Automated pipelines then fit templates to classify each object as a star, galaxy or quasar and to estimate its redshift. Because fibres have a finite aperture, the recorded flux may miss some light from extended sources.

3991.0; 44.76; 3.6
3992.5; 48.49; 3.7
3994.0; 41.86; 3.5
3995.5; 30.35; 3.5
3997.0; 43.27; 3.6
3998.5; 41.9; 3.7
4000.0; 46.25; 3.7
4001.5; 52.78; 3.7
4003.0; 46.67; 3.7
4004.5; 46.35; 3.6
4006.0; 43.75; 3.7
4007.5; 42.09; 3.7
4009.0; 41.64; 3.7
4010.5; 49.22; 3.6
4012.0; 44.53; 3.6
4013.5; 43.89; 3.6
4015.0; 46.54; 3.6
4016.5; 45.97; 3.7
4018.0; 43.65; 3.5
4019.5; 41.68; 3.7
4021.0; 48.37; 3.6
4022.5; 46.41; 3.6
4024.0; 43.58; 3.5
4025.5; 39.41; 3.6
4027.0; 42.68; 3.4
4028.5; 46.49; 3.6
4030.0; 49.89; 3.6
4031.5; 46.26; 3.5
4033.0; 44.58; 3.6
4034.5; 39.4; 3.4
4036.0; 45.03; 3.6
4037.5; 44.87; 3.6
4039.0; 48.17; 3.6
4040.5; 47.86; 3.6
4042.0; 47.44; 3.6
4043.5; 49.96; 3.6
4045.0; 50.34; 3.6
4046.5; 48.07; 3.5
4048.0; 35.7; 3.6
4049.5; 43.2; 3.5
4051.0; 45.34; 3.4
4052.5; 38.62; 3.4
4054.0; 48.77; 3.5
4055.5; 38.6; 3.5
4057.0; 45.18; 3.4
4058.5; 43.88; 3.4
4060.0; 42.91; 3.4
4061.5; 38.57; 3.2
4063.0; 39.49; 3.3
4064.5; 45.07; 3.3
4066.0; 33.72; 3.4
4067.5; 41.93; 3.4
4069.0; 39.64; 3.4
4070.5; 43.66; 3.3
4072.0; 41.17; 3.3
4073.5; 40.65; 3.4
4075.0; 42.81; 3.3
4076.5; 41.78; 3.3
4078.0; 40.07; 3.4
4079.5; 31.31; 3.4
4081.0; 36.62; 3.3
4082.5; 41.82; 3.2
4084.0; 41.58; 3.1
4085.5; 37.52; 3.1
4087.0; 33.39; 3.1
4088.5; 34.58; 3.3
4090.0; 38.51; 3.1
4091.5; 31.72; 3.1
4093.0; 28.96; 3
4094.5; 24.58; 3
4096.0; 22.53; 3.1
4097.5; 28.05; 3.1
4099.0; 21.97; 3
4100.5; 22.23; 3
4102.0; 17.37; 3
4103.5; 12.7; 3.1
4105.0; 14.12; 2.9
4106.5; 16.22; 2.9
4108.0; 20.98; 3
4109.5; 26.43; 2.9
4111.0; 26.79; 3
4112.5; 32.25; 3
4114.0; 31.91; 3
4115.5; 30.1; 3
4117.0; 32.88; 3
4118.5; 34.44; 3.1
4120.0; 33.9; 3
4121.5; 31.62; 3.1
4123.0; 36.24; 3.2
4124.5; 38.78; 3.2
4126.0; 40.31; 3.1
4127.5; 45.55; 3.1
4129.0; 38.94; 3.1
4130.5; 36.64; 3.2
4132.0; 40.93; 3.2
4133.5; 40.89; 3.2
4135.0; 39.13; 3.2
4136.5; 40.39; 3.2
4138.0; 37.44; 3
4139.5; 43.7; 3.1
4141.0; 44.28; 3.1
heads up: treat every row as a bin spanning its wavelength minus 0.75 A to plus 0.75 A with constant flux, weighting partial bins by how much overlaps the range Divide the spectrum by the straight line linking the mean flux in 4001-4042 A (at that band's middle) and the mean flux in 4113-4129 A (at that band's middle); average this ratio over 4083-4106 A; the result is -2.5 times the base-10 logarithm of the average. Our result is 0.37 mag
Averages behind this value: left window 45.2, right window 35.7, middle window 27.4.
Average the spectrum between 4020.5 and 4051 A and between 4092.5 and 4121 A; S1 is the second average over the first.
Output 0.56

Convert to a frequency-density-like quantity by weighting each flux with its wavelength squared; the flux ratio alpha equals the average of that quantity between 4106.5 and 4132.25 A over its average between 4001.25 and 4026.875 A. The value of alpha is 0.8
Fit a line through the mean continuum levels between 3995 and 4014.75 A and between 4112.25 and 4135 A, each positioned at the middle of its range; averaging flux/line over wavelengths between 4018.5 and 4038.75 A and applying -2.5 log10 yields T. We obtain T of -0.05 mag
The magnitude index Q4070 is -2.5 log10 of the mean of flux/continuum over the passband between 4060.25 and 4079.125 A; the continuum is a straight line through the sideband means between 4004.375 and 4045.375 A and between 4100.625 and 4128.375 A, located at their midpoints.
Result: -0.10 mag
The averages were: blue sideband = 45.3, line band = 40.6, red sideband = 28.9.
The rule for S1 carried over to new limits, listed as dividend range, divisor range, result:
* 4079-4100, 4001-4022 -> 0.71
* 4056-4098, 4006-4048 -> 0.83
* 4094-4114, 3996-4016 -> 0.50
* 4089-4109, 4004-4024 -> 0.52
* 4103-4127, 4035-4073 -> 0.67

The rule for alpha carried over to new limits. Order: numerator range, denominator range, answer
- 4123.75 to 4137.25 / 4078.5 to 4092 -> 1.13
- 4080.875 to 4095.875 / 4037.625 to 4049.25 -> 0.75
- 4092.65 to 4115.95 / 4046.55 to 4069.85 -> 0.58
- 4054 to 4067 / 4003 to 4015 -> 0.95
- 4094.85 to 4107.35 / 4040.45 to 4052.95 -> 0.44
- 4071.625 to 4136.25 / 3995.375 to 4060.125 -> 0.76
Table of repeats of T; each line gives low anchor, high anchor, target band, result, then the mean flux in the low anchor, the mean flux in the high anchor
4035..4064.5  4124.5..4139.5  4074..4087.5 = 0.11 mag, 44.3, 40.1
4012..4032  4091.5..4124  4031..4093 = -0.15 mag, 45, 26.2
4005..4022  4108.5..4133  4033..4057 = -0.07 mag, 44.7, 34.8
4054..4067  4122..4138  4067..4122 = 0.27 mag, 41.4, 39.5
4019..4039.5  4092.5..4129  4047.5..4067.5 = -0.07 mag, 44.8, 28.2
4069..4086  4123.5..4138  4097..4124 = 0.46 mag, 39.9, 40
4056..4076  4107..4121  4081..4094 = 0.01 mag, 41.4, 29.7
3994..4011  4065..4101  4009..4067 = -0.11 mag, 43.9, 35.2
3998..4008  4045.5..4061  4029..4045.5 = -0.06 mag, 45.9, 43.1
